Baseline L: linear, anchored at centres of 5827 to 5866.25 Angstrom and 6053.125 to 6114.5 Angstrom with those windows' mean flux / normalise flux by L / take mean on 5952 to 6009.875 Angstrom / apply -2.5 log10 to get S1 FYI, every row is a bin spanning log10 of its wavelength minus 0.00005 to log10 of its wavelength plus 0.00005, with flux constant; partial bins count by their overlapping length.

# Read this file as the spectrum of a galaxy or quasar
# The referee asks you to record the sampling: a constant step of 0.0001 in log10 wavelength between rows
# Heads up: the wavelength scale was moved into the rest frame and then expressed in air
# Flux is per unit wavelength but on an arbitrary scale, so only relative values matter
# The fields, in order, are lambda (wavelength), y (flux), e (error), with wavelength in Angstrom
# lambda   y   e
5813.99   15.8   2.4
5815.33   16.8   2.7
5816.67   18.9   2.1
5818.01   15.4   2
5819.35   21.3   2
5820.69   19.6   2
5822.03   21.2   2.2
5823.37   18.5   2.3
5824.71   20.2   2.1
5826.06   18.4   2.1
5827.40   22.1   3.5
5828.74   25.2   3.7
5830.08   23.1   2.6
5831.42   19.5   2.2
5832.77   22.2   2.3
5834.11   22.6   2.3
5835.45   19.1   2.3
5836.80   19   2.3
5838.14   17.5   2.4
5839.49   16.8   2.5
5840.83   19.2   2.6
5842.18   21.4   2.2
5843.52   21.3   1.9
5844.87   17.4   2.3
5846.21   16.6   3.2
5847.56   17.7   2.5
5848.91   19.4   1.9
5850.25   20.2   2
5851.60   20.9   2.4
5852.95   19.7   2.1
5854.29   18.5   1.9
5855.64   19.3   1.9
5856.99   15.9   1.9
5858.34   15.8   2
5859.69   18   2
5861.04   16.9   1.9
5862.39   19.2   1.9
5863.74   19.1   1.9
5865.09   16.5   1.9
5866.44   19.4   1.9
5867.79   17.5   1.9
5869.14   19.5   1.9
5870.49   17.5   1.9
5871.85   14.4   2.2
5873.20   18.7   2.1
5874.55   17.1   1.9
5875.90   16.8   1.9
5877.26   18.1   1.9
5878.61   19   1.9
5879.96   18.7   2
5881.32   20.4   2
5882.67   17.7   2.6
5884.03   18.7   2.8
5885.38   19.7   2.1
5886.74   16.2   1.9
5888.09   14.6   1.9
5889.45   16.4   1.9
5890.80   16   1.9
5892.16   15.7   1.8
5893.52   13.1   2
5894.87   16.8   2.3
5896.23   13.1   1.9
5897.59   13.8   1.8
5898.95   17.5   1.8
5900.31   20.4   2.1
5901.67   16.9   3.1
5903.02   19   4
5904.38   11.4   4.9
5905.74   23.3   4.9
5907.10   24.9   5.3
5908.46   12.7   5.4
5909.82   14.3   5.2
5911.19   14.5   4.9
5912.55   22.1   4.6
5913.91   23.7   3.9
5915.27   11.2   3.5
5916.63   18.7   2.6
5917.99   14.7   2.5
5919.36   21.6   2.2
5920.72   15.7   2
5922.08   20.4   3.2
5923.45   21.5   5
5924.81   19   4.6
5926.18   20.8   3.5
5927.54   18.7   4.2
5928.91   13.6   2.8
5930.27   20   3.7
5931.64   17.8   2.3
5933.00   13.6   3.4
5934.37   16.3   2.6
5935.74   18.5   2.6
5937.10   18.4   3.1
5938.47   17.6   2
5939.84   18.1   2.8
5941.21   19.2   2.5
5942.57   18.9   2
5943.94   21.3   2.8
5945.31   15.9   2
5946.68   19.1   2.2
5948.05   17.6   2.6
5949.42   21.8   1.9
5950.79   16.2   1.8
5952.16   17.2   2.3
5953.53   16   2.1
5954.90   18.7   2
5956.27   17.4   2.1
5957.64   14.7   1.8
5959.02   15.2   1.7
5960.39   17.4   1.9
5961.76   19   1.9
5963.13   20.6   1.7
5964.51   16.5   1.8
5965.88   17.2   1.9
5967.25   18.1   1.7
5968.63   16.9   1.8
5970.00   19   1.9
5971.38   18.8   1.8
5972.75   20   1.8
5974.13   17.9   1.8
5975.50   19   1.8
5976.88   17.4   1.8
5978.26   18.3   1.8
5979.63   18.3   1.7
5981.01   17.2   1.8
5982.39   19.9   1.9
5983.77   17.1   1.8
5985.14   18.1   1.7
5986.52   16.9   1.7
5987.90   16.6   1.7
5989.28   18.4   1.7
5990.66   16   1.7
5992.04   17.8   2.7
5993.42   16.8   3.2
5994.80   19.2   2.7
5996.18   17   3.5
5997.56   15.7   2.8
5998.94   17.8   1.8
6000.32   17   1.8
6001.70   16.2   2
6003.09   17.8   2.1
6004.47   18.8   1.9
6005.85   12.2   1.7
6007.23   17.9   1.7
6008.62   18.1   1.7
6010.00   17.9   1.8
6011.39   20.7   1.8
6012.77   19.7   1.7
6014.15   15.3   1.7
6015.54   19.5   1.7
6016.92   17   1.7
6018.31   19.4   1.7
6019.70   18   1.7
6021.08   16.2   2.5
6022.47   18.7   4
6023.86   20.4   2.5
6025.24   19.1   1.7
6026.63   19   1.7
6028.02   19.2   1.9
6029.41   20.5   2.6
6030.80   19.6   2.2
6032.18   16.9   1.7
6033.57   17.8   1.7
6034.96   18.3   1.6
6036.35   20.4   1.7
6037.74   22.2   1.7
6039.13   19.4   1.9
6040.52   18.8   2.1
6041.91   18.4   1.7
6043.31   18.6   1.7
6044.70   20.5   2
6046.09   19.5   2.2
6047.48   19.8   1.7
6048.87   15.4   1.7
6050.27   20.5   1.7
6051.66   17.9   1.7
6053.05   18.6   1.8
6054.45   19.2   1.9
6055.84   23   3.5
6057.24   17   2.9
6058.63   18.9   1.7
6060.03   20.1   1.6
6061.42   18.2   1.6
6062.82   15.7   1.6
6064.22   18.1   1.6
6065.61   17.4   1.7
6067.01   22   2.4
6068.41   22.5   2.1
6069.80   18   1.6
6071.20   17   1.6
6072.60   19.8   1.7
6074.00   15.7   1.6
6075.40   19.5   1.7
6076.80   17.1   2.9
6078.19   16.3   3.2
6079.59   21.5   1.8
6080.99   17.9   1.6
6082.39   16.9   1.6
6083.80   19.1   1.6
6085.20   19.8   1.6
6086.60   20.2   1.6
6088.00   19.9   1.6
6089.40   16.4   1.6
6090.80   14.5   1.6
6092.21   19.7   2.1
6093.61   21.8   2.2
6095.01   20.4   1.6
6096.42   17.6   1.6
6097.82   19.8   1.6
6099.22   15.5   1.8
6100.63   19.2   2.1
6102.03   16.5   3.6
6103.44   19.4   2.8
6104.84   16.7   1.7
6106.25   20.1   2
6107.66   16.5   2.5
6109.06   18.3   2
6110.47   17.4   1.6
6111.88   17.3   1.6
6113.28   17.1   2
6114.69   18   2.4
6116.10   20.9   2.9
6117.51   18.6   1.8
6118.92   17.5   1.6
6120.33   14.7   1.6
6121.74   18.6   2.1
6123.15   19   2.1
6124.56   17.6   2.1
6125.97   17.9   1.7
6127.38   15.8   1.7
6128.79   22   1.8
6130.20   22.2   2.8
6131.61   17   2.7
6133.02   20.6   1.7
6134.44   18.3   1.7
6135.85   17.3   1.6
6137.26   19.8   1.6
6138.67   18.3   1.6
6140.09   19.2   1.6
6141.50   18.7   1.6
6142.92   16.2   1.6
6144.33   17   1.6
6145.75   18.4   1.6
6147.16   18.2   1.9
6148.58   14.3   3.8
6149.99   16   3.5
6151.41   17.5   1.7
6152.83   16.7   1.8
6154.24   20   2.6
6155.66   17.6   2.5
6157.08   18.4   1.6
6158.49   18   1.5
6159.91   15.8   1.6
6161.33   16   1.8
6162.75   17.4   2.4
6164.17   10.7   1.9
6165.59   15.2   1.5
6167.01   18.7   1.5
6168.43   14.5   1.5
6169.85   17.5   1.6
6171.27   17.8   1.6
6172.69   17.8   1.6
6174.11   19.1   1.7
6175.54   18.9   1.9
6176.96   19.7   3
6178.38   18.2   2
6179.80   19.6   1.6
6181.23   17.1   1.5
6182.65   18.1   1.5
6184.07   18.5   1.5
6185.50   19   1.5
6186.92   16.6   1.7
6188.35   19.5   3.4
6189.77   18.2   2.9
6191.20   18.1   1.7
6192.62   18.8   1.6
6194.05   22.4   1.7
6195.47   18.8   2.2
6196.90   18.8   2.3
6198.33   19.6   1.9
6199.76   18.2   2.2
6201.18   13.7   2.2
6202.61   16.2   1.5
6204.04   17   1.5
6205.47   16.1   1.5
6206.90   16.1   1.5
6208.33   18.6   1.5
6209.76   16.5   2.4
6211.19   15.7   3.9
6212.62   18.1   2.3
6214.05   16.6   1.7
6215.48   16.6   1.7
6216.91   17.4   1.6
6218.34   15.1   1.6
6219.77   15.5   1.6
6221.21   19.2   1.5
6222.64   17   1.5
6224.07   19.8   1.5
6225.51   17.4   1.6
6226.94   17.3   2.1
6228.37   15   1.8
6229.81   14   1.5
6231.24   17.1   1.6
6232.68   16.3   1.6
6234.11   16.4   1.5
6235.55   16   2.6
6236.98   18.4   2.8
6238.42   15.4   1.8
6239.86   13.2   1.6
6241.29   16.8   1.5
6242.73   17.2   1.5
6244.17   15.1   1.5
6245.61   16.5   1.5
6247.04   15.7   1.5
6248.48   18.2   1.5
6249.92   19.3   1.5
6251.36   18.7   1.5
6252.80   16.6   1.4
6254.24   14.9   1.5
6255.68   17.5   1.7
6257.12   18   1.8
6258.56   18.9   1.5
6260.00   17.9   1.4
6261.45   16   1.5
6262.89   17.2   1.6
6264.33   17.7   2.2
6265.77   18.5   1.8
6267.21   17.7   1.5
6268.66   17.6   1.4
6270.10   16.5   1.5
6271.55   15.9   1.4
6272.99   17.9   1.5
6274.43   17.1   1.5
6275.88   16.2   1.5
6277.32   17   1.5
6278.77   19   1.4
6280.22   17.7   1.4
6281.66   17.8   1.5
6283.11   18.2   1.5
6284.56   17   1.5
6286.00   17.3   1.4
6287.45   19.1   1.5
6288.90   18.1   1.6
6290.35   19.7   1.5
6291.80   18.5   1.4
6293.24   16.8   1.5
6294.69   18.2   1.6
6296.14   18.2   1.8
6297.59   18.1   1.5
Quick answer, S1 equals 0.08 mag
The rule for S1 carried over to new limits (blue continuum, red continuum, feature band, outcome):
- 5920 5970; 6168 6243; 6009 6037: -0.054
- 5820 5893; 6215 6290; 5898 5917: 0.039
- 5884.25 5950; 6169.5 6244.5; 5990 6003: 0.030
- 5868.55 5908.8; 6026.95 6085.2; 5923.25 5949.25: -0.028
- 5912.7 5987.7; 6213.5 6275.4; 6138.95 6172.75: 0.017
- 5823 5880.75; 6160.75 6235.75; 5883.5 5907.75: 0.100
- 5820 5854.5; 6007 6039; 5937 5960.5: 0.084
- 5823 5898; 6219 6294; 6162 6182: 0.008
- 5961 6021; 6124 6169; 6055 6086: -0.061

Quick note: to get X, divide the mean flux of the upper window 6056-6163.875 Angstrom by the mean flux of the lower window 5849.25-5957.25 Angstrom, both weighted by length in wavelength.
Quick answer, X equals 1.02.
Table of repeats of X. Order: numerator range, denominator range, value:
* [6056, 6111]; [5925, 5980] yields 1.03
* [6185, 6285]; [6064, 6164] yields 0.95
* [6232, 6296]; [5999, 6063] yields 0.93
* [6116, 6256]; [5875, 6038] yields 0.98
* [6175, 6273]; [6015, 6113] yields 0.93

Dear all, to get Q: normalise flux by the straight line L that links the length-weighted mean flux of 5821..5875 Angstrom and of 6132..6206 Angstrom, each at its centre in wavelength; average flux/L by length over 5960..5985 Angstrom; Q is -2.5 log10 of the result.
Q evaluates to 0.02 mag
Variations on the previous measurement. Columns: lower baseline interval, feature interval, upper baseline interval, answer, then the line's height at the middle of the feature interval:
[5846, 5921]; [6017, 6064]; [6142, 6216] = -0.08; 17.5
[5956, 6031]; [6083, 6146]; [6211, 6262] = -0.06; 17.4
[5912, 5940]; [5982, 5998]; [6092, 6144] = 0.05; 18.2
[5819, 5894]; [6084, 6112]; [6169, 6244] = -0.04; 17.8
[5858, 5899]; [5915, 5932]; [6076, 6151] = -0.05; 17.4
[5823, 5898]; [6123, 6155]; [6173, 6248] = -0.04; 17.5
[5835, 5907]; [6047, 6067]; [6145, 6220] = -0.06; 17.6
